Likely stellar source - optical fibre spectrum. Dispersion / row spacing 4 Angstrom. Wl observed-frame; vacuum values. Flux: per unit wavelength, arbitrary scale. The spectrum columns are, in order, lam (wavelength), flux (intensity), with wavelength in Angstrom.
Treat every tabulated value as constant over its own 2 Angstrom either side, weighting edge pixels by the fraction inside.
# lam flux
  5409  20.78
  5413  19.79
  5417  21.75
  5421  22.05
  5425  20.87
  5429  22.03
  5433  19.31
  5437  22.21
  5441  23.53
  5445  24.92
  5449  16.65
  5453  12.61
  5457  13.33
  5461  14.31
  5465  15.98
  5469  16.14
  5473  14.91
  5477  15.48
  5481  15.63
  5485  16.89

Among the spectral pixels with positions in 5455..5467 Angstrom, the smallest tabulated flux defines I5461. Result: 13.33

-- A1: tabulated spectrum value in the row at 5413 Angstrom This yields 19.79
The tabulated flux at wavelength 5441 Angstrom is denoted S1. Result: 23.53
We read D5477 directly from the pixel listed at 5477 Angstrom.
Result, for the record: 15.48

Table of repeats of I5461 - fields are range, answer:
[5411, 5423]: 19.79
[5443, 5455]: 12.61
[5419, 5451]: 16.65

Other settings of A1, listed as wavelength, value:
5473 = 14.91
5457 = 13.33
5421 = 22.05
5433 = 19.31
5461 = 14.31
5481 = 15.63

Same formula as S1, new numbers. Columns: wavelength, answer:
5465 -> 15.98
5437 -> 22.21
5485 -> 16.89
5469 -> 16.14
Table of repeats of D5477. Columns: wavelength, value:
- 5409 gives 20.78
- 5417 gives 21.75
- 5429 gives 22.03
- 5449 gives 16.65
